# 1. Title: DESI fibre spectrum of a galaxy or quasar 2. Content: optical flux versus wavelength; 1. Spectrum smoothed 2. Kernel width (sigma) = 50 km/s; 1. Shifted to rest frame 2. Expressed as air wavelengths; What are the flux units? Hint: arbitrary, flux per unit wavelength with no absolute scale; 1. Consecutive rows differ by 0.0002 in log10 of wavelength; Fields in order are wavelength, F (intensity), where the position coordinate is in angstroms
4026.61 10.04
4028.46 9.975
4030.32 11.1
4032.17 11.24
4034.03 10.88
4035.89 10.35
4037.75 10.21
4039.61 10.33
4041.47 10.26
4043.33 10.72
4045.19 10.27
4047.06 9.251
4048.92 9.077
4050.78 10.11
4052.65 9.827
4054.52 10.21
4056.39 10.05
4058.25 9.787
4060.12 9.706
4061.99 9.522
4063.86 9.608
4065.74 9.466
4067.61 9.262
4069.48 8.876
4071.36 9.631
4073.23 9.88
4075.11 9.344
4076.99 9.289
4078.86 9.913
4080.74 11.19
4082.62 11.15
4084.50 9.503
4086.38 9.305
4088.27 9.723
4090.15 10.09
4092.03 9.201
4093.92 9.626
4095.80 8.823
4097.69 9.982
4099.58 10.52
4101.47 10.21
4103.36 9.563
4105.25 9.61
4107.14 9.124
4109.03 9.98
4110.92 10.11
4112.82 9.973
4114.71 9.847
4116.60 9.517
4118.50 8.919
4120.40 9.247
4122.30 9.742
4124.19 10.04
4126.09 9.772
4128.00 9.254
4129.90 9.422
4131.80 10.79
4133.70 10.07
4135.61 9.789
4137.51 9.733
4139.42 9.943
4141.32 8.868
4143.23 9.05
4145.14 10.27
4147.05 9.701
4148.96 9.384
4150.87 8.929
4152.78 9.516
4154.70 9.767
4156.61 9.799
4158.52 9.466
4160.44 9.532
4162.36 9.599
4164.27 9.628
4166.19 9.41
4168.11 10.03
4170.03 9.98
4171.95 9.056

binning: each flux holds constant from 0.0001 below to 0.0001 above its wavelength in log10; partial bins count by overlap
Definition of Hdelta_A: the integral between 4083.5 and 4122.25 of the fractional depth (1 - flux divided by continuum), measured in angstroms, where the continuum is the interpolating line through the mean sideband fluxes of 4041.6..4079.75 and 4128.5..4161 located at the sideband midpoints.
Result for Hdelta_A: 0.1 angstroms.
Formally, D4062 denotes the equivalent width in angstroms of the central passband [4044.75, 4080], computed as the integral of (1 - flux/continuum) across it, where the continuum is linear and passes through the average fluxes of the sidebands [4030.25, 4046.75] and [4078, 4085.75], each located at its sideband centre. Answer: 2.8 angstroms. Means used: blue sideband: 10.5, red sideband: 10.4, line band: 9.64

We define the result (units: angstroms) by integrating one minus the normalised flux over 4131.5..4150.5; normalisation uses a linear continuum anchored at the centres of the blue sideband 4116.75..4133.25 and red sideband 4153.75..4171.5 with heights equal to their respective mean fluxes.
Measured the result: -0.1 angstroms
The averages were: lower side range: 9.65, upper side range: 9.67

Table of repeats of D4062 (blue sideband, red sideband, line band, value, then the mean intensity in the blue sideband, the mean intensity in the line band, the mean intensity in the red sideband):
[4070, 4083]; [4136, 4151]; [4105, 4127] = 0.12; 9.97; 9.66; 9.53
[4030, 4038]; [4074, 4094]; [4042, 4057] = 0.78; 10.8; 9.94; 9.86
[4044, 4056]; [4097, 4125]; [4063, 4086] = 0.10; 9.82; 9.75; 9.76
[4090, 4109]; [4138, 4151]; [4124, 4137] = -0.43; 9.67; 9.86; 9.49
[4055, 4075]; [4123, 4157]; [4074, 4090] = -0.55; 9.58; 9.93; 9.67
